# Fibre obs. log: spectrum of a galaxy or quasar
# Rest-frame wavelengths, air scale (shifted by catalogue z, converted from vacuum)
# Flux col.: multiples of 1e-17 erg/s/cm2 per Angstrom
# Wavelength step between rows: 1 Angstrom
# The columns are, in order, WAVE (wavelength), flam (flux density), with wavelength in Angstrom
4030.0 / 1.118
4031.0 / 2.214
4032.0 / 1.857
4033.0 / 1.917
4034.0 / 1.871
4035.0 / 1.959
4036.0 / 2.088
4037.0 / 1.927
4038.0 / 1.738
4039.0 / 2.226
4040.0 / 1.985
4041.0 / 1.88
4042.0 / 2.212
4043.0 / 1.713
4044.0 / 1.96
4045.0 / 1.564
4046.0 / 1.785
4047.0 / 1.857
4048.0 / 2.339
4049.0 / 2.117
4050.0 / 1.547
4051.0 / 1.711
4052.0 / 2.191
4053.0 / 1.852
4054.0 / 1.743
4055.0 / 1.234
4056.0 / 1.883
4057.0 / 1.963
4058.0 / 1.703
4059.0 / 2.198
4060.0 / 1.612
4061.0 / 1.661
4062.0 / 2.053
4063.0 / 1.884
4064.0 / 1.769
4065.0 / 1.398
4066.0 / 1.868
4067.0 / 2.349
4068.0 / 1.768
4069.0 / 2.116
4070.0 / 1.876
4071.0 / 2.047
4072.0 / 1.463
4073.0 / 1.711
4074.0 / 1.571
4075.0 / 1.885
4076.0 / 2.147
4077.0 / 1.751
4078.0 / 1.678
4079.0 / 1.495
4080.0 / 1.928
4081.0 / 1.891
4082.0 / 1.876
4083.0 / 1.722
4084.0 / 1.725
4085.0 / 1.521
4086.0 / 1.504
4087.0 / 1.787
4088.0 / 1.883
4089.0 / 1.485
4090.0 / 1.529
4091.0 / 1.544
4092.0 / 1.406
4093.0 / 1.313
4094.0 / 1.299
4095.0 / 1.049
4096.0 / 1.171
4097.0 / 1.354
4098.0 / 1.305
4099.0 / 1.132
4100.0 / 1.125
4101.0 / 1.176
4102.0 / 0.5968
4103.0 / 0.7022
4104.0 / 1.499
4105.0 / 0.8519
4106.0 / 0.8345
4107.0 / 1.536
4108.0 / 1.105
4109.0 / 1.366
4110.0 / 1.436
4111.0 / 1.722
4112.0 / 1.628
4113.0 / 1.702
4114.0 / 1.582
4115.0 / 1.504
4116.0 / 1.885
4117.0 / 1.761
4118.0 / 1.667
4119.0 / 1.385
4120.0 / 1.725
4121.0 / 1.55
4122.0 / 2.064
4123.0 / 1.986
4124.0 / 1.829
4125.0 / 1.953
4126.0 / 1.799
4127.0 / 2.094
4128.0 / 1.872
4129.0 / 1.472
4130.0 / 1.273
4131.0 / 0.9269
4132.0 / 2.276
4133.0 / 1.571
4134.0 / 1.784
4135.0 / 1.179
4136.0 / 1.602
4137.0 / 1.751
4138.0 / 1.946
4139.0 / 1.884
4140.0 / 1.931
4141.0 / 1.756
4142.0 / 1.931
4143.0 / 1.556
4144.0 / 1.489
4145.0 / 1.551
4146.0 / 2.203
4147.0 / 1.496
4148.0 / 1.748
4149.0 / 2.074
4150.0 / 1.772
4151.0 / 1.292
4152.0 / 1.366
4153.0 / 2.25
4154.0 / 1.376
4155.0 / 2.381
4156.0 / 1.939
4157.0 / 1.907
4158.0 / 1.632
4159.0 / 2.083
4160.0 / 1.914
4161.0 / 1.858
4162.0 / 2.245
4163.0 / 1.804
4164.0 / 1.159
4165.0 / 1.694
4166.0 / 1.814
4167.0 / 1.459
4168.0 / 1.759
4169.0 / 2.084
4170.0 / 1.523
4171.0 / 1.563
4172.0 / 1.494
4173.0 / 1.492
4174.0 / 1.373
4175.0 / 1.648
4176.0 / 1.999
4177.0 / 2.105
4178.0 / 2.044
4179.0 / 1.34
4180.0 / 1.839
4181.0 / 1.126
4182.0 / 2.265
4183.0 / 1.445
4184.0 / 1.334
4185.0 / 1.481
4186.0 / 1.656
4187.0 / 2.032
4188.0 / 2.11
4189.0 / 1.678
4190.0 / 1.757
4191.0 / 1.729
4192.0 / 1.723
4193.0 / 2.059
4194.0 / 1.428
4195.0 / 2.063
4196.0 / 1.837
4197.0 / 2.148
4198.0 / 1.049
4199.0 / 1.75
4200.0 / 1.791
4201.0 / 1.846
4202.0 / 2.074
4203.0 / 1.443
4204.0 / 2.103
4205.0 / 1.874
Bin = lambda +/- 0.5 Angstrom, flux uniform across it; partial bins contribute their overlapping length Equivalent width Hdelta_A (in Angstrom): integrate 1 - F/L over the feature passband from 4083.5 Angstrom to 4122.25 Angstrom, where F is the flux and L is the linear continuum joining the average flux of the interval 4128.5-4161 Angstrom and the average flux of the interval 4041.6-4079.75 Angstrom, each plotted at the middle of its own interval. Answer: 7.9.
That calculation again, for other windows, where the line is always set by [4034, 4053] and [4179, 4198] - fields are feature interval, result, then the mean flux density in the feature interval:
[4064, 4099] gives 4.2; 1.65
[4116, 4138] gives 1.4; 1.7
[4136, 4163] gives -0.5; 1.82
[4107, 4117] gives 1.5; 1.56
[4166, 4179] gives 0.4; 1.7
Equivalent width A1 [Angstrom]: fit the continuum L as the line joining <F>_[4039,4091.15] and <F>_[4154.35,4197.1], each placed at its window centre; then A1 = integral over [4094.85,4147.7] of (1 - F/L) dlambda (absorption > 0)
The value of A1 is 7.22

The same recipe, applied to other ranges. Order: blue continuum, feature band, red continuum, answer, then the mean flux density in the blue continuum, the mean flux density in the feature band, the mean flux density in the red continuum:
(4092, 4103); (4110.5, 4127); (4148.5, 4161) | -4.1 Angstrom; 1.14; 1.74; 1.83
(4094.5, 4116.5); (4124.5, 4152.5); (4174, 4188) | -4.3 Angstrom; 1.28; 1.7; 1.72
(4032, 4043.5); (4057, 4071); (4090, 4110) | -2.1 Angstrom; 1.95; 1.88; 1.19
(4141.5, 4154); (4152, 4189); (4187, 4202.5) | 0.2 Angstrom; 1.71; 1.75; 1.81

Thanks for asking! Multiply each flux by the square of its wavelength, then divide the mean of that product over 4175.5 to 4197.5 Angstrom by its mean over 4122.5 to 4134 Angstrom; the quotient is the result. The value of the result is 1.1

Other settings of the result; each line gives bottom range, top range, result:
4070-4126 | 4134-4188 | 1.16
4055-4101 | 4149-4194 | 1.09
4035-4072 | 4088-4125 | 0.78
